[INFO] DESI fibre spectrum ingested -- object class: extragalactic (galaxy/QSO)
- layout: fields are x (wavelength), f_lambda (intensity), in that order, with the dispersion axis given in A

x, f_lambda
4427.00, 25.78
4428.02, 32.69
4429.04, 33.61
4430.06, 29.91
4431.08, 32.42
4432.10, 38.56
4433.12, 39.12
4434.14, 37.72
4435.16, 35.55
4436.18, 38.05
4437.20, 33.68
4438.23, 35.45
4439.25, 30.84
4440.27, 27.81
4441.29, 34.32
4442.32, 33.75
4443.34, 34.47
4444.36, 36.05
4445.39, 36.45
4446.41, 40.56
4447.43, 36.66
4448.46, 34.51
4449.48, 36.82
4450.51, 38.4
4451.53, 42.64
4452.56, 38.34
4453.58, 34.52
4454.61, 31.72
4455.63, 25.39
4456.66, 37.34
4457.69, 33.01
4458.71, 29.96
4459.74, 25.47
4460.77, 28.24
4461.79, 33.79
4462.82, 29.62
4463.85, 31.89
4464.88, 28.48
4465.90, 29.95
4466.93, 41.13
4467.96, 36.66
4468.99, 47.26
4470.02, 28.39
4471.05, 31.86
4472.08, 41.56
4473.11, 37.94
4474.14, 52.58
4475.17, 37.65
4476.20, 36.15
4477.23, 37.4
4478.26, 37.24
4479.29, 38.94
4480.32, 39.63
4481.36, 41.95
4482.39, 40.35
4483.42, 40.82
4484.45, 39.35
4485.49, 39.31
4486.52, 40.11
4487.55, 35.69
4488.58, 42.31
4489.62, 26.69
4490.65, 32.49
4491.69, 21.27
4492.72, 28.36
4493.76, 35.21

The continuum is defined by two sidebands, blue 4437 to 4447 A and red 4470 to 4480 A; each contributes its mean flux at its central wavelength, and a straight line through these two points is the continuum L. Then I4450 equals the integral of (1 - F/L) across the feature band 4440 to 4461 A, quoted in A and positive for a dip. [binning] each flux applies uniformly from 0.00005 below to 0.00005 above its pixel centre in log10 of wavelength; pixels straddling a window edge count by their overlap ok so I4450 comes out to 0.7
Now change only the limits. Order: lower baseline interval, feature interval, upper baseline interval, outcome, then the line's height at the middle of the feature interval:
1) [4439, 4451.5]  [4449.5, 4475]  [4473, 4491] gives 1.4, 37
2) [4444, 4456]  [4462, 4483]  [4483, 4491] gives -0.3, 36.8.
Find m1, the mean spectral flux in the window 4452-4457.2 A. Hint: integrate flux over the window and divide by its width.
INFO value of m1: 33.5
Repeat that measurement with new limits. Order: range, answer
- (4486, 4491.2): 35.4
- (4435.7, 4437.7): 35.9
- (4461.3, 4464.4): 31.6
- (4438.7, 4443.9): 32.3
